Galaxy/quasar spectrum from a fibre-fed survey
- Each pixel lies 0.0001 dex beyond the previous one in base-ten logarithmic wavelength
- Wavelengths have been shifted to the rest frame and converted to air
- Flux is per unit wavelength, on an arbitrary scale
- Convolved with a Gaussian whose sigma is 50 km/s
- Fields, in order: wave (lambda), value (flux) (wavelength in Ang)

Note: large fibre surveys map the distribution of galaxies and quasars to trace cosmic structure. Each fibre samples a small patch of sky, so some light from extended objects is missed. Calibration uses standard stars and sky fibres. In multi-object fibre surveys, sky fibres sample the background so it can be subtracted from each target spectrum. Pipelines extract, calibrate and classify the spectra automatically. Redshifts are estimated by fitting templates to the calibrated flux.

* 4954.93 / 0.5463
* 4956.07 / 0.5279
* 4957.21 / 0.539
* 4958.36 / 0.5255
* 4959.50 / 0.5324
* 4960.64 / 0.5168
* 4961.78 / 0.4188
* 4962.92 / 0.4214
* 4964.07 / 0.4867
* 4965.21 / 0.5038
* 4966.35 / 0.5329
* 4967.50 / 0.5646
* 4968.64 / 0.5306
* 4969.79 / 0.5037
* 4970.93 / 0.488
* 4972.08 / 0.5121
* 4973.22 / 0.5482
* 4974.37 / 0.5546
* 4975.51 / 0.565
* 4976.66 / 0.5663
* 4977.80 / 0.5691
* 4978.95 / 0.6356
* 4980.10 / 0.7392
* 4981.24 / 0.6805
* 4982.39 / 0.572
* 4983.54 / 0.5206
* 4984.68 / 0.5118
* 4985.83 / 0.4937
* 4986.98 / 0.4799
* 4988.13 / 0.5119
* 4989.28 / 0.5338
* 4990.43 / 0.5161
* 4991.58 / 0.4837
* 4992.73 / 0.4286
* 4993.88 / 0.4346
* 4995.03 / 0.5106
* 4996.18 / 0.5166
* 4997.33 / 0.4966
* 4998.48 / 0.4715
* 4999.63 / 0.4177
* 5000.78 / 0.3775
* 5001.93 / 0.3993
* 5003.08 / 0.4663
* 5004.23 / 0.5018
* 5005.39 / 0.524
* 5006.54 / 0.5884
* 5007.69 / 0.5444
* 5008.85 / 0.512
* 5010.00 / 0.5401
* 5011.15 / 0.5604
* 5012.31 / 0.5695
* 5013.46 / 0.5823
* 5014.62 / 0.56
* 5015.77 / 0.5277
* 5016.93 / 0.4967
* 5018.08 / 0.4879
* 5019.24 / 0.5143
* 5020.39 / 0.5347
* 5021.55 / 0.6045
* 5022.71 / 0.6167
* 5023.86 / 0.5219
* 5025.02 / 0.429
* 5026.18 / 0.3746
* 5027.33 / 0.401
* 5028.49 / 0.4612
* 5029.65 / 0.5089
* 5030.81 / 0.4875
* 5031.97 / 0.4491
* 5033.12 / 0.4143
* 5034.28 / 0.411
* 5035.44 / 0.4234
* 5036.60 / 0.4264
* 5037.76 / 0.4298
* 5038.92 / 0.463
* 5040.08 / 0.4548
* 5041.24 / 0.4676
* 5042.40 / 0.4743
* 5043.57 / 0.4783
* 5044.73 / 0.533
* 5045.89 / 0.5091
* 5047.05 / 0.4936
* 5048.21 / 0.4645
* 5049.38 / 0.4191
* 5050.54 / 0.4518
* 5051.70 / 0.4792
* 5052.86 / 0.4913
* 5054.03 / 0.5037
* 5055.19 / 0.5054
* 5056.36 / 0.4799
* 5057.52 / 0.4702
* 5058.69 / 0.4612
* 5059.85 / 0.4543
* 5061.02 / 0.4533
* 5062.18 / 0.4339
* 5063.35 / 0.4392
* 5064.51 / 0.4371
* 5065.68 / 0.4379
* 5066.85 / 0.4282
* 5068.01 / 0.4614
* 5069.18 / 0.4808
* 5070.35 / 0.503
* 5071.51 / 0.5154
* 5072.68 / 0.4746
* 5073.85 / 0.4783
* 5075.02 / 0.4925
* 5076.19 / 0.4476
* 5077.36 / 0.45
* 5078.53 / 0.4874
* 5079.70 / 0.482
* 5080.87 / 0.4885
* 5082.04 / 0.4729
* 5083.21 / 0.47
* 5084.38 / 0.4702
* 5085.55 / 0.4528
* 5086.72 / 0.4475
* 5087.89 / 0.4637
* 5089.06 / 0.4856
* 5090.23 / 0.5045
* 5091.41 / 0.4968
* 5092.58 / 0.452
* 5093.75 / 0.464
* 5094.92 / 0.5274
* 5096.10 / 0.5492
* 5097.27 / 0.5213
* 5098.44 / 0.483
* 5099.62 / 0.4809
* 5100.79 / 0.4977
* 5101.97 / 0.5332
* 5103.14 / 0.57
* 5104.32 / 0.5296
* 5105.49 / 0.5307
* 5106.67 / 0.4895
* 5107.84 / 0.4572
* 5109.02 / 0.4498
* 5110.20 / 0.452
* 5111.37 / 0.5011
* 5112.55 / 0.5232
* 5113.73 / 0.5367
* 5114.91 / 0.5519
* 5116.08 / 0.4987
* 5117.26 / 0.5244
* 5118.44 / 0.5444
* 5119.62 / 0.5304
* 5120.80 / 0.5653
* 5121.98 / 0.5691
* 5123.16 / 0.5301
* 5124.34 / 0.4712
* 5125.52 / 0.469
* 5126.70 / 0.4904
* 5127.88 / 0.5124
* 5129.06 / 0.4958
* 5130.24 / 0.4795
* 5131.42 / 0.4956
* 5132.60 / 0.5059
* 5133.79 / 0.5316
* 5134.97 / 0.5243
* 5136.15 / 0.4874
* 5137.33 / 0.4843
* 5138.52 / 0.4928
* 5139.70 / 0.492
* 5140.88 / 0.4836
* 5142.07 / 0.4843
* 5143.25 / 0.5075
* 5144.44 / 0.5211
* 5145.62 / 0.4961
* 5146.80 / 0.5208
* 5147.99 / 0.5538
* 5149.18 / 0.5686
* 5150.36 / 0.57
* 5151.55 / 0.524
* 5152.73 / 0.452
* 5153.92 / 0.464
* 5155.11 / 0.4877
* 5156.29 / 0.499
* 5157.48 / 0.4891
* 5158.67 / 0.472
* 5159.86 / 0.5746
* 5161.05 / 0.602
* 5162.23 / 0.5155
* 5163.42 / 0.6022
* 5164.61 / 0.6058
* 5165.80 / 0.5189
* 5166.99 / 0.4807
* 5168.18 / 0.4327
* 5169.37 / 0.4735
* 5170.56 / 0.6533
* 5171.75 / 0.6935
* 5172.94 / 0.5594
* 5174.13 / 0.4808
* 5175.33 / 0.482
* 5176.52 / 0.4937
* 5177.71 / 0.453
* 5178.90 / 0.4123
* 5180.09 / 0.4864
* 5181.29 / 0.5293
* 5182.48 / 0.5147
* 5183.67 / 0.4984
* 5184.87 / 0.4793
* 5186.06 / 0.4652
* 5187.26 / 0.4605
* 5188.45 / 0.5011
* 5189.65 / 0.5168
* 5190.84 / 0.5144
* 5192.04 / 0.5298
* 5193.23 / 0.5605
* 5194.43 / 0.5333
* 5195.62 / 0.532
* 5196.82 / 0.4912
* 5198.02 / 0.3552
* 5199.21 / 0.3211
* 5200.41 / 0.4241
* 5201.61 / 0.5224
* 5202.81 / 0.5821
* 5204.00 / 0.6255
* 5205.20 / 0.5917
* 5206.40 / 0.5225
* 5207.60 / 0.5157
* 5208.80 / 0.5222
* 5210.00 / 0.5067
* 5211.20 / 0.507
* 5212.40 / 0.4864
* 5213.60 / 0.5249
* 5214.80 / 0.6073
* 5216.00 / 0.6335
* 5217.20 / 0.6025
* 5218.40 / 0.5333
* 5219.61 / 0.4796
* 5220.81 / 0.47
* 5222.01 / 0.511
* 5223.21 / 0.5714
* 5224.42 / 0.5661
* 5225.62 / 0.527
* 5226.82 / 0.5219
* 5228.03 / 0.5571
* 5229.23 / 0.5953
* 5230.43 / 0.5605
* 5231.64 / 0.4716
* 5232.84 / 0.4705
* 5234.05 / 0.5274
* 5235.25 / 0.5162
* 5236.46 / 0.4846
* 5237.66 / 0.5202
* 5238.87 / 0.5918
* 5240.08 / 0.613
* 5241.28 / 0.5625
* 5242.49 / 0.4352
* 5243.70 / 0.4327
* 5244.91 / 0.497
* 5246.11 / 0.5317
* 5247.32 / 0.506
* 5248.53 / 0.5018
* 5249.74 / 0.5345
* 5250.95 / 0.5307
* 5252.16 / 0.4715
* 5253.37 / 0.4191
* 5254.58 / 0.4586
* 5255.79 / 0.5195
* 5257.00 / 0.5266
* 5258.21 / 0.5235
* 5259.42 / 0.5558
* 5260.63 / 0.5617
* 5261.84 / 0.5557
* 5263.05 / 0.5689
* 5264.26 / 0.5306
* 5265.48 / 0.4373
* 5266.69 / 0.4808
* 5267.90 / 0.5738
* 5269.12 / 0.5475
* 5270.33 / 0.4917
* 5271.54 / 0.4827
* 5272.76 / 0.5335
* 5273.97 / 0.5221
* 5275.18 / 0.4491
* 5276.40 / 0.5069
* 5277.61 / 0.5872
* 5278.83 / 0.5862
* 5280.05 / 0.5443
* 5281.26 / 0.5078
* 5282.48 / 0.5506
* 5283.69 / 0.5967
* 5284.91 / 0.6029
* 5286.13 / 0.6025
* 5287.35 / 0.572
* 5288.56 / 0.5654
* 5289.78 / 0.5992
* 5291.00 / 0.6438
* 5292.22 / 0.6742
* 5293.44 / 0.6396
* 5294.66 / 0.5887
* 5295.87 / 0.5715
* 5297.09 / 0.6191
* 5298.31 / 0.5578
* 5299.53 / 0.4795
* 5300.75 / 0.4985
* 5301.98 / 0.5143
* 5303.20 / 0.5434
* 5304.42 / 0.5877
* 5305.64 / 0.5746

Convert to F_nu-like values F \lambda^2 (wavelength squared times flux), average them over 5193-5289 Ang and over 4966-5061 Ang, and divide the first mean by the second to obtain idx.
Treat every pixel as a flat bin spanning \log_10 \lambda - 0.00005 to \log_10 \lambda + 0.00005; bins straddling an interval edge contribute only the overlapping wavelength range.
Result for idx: 1.14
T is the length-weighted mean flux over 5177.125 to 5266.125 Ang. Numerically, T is 0.515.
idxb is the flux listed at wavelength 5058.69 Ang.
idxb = 0.4612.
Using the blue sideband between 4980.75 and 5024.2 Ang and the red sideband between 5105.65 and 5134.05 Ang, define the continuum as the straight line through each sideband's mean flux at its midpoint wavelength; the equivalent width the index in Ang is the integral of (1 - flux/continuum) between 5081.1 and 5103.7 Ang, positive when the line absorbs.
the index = 0.8 Ang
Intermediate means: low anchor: 0.516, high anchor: 0.507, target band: 0.492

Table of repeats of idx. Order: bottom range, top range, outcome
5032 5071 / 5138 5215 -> 1.17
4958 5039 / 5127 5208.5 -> 1.08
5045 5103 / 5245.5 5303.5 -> 1.22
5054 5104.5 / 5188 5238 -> 1.15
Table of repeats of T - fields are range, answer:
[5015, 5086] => 0.473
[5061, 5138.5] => 0.492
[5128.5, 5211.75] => 0.51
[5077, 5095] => 0.475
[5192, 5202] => 0.47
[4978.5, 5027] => 0.518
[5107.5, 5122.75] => 0.517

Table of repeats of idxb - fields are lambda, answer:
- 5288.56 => 0.5654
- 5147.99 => 0.5538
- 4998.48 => 0.4715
